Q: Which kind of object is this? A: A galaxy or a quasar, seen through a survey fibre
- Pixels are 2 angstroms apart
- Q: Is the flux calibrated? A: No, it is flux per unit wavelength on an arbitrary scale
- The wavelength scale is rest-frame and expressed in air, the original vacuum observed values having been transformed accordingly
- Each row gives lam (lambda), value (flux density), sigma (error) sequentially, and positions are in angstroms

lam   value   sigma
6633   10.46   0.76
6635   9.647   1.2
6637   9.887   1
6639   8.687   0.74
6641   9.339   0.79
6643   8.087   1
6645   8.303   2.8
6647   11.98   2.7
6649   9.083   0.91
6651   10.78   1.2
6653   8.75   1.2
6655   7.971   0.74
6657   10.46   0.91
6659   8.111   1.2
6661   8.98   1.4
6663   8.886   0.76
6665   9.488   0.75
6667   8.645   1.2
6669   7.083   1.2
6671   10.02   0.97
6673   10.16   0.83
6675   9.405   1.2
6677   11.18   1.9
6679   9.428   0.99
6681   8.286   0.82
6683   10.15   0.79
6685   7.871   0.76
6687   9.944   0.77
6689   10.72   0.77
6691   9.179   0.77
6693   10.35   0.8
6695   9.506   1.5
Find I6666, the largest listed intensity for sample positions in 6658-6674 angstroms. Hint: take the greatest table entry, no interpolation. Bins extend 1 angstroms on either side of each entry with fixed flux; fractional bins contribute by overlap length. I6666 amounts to 10.16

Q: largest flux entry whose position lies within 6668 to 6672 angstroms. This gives 10.02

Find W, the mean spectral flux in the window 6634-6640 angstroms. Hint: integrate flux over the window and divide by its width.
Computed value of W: 9.41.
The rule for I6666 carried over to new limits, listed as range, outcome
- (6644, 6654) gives 11.98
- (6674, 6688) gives 11.18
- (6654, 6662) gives 10.46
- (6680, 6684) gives 10.15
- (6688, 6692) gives 10.72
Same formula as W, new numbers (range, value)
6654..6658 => 9.22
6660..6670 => 8.62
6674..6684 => 9.69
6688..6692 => 9.95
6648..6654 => 9.54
